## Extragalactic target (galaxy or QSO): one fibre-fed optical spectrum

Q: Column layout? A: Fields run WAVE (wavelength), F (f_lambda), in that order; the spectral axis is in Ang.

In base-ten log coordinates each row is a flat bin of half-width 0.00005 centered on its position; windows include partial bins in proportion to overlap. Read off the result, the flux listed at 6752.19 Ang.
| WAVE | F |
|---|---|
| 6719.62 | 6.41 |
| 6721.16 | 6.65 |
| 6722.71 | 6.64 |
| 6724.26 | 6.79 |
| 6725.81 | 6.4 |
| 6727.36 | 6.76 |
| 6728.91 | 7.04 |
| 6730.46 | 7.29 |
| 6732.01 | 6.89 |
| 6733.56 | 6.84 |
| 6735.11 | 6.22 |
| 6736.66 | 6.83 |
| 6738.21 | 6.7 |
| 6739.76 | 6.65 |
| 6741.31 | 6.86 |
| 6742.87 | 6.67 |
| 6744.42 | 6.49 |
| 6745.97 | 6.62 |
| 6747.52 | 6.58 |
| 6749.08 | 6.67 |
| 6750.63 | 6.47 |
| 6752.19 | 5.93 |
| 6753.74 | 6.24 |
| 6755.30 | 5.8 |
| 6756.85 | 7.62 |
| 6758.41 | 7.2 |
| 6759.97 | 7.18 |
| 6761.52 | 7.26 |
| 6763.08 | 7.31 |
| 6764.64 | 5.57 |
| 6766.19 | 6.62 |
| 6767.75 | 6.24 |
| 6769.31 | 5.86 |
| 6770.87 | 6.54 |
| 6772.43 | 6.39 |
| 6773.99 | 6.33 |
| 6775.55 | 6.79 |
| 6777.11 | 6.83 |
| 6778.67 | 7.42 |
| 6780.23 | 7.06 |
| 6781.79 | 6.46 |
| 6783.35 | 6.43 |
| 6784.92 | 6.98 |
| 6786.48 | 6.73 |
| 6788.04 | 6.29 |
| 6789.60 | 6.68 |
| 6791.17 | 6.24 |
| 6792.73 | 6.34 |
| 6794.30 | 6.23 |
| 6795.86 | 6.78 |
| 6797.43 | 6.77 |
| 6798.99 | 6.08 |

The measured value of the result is 5.93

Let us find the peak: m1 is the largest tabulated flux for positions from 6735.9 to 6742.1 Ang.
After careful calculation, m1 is 6.86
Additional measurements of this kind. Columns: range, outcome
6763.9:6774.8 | 6.62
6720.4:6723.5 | 6.65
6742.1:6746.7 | 6.67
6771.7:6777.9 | 6.83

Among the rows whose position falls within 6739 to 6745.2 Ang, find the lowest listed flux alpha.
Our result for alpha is 6.49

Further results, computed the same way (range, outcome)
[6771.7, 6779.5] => 6.33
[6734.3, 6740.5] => 6.22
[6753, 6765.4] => 5.57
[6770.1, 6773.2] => 6.39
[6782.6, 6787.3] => 6.43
